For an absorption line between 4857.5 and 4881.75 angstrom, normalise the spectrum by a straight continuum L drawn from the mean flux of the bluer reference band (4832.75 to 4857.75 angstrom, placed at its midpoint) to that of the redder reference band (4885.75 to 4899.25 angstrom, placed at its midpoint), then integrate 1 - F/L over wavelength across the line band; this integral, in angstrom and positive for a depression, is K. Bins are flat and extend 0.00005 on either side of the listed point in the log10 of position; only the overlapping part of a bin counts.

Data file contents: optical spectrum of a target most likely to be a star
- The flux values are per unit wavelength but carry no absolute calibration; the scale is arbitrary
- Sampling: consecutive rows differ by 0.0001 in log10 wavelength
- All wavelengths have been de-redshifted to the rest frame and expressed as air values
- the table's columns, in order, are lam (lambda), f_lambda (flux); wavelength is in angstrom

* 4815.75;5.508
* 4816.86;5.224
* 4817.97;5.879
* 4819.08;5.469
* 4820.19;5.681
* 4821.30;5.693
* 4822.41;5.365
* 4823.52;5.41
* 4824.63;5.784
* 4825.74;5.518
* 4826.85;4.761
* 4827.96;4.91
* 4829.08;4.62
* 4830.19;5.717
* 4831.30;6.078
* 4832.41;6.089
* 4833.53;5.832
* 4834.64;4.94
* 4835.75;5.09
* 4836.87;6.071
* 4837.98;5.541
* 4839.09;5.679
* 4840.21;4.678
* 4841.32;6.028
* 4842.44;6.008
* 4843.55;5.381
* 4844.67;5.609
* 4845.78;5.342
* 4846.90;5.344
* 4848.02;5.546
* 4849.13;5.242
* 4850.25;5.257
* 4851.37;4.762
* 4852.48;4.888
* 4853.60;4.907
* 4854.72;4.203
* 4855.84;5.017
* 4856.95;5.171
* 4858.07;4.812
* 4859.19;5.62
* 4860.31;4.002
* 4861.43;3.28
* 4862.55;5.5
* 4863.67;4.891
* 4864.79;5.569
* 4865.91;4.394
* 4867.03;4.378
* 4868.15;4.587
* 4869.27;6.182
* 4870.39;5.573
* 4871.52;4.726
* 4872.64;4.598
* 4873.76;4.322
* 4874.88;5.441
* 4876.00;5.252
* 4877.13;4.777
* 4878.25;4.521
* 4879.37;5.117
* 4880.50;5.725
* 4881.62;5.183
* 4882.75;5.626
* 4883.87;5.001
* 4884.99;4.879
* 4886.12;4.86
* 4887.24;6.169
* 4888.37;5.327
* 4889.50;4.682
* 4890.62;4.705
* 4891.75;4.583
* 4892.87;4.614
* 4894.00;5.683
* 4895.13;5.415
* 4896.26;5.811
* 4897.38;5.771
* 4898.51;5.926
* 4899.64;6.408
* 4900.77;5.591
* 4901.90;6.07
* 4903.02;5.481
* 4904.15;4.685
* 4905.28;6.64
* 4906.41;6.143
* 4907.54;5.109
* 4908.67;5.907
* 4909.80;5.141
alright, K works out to 1.7 angstrom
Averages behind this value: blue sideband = 5.3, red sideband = 5.32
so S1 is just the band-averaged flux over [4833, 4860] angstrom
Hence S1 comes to 5.28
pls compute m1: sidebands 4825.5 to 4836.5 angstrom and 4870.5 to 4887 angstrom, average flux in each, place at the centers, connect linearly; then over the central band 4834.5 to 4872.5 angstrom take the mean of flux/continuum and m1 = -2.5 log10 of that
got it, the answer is 0.02 mag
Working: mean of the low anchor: 5.36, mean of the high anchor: 5.04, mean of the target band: 5.12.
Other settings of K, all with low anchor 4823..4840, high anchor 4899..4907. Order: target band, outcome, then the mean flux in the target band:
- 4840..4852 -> 0.3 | 5.4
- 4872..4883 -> 1.3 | 5.04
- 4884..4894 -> 1.3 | 5.02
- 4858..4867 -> 1.4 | 4.73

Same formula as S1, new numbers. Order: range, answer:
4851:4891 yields 4.97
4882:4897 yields 5.19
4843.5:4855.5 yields 5.12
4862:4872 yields 5.09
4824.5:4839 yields 5.46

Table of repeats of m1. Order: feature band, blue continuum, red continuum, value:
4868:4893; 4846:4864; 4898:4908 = 0.06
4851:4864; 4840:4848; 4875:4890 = 0.14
